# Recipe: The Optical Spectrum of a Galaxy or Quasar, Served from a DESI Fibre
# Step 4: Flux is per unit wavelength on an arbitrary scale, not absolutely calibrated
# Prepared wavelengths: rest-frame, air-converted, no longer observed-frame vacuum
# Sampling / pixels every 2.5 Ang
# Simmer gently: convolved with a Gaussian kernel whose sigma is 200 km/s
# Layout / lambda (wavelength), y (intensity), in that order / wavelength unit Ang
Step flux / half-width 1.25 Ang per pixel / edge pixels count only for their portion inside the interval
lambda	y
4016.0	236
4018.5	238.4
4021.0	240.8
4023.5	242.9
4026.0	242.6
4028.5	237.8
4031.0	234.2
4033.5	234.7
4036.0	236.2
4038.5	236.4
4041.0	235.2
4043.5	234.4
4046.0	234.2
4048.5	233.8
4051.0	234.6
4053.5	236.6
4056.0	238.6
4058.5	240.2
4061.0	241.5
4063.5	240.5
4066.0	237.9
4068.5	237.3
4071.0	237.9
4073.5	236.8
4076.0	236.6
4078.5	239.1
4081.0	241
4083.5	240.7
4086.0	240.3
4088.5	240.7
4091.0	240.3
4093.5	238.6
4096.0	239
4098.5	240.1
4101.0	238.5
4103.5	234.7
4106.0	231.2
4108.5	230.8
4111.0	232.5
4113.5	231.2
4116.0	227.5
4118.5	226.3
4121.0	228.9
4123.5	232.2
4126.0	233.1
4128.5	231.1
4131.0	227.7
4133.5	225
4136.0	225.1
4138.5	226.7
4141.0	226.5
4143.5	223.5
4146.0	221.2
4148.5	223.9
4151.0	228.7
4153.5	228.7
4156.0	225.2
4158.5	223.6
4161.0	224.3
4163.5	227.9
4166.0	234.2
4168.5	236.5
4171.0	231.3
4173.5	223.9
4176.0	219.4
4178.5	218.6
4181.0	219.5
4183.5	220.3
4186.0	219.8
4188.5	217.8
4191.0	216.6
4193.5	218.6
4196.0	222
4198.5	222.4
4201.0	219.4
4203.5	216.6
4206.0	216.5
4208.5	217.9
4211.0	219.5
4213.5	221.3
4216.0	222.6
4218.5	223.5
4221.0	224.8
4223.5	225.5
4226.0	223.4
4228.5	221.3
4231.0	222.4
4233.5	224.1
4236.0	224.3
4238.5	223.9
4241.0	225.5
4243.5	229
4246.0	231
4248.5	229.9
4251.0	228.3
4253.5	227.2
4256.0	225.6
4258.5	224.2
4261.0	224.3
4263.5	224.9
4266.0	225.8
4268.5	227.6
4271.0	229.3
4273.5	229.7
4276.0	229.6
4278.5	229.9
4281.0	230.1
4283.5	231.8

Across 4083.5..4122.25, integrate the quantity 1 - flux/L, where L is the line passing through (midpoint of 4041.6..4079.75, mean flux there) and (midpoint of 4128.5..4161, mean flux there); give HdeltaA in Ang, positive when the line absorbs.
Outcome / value -0.6 Ang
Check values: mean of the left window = 237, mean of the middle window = 235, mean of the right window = 226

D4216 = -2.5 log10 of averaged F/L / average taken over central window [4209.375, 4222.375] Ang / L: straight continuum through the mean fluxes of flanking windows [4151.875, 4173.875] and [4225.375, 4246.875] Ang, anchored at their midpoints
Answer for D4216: 0.02 mag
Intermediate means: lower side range 229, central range 222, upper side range 225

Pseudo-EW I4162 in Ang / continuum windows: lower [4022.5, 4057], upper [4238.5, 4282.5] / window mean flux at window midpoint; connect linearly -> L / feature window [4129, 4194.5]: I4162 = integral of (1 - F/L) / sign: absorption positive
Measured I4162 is 2.02 Ang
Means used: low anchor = 237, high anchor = 228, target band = 225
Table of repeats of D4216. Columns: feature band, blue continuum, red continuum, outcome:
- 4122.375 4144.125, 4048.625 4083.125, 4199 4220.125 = 0.01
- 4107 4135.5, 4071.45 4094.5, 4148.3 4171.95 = 0.02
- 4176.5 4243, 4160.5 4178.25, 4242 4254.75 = 0.04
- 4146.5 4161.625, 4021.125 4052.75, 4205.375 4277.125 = 0.02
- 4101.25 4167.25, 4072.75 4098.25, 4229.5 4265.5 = 0.03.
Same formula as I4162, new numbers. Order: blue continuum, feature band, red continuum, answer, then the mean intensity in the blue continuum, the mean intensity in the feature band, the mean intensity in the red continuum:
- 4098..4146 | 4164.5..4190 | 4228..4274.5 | 0.47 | 230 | 224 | 226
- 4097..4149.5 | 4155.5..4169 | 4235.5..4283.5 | 0.03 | 229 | 228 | 228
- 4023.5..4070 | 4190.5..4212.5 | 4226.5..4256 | 0.90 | 237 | 219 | 226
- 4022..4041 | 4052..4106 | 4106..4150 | -1.35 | 238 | 239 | 228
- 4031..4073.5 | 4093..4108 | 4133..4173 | -0.29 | 237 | 237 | 227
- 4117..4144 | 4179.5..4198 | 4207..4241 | 0.44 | 228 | 219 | 223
